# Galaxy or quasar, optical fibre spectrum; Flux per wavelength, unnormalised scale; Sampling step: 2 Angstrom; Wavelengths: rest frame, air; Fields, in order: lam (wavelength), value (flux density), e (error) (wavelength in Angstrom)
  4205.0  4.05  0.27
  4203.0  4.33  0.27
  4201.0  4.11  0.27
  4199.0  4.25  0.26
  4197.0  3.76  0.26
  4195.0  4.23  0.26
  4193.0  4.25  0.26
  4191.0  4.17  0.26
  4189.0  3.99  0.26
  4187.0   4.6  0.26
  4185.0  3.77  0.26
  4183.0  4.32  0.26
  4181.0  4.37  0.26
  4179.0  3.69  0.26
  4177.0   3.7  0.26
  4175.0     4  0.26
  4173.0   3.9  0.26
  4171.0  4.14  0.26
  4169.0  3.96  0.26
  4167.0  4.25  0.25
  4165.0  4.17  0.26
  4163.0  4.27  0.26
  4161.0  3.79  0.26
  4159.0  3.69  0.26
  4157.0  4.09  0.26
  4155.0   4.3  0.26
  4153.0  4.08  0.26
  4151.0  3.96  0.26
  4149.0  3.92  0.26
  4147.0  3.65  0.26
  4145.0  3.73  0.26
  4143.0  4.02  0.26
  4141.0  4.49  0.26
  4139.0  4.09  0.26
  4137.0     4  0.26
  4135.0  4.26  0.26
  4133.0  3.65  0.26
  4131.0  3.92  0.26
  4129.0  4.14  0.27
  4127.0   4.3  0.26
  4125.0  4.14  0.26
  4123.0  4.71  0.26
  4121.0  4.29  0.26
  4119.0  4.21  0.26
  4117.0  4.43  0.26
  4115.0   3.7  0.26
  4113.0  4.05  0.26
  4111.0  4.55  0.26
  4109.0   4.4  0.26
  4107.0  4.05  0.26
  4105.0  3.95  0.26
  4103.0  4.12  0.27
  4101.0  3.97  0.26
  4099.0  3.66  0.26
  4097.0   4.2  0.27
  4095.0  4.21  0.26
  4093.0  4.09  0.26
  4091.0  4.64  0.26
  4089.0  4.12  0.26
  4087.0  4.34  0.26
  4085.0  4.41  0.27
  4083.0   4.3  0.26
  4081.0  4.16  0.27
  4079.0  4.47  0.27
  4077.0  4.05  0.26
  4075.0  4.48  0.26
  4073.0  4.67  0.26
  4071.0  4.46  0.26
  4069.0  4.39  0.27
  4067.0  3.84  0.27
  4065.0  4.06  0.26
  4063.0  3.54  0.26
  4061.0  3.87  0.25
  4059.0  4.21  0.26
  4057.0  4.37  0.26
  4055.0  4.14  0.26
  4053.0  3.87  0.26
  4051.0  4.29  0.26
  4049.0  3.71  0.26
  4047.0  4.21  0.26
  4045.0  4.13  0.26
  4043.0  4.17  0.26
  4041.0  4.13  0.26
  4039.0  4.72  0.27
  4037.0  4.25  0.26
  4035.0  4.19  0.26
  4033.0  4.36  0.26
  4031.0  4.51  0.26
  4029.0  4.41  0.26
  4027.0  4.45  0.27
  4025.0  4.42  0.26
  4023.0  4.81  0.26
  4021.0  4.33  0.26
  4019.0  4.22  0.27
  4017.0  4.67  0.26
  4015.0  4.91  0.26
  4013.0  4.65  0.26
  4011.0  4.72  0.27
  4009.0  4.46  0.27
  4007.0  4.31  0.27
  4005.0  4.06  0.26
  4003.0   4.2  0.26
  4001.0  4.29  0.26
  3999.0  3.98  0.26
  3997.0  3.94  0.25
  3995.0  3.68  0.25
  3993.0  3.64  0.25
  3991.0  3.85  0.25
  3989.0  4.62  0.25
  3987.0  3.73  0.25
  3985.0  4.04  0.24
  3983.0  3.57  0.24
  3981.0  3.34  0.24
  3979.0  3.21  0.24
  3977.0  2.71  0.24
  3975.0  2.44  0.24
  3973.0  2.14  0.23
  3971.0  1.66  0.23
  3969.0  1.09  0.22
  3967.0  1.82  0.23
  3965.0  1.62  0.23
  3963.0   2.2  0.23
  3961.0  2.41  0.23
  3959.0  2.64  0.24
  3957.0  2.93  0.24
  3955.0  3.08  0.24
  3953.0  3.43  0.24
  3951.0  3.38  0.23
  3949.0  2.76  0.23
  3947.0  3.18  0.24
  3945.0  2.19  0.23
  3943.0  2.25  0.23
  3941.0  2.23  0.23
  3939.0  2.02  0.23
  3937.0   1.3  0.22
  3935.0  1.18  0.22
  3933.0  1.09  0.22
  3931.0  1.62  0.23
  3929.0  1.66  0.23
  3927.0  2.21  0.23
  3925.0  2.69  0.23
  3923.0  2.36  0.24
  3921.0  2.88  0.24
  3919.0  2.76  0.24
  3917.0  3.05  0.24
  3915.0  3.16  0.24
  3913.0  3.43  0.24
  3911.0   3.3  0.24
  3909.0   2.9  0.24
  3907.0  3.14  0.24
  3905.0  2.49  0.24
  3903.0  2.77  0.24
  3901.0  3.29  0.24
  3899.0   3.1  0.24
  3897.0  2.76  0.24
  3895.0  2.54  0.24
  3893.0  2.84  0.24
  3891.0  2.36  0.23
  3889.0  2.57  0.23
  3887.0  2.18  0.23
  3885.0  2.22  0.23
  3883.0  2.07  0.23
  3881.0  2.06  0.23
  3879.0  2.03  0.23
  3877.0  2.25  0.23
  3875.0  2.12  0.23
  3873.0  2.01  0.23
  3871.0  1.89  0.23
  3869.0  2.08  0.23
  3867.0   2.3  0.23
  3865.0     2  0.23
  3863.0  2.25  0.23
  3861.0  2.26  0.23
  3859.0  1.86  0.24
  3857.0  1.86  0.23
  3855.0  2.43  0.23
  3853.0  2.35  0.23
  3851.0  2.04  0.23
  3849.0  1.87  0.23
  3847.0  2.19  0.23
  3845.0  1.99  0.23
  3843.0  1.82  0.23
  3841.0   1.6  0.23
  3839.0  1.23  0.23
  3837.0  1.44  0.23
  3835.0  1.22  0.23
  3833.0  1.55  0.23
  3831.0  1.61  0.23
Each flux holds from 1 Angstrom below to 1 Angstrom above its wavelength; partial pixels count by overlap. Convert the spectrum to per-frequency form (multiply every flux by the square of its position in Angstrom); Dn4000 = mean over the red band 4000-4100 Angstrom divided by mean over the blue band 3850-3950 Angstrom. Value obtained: 2.0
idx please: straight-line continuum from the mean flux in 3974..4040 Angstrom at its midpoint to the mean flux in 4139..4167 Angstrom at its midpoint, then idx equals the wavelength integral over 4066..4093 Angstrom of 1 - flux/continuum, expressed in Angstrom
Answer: -1.7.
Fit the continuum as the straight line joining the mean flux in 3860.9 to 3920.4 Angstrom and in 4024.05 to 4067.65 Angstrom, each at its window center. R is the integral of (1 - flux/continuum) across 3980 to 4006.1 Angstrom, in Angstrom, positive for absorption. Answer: -2.1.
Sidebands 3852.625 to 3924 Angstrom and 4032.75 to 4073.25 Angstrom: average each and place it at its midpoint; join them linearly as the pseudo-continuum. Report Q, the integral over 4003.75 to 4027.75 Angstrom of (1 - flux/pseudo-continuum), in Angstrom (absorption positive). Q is -4.54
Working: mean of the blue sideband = 2.5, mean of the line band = 4.5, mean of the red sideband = 4.16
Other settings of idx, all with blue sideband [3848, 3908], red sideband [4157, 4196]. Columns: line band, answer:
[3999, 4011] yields -4.72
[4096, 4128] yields -4.14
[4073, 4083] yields -2.39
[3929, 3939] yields 4.71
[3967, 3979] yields 3.31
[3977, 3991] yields -3.48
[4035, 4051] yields -4.40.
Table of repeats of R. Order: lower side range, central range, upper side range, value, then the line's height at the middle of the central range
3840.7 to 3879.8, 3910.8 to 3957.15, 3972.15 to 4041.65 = 8.7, 3.07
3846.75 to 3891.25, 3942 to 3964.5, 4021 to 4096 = 2.4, 3.08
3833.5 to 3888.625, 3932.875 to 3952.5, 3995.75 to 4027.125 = 6.4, 3.29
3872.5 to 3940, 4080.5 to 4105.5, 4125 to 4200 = -3.9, 3.61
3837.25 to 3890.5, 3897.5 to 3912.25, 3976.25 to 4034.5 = -1.9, 2.66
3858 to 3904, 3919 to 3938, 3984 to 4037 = 6.9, 3.05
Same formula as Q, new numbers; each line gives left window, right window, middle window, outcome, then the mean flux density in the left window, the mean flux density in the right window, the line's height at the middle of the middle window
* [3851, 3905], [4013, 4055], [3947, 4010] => 7.8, 2.32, 4.34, 3.62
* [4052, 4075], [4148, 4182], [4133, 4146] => 0.0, 4.14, 4.02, 4.05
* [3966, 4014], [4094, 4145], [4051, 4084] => -2.6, 3.51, 4.13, 3.88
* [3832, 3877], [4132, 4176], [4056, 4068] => -2.1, 1.93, 4.02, 3.38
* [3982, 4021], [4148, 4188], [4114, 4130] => -0.6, 4.19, 4.05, 4.09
